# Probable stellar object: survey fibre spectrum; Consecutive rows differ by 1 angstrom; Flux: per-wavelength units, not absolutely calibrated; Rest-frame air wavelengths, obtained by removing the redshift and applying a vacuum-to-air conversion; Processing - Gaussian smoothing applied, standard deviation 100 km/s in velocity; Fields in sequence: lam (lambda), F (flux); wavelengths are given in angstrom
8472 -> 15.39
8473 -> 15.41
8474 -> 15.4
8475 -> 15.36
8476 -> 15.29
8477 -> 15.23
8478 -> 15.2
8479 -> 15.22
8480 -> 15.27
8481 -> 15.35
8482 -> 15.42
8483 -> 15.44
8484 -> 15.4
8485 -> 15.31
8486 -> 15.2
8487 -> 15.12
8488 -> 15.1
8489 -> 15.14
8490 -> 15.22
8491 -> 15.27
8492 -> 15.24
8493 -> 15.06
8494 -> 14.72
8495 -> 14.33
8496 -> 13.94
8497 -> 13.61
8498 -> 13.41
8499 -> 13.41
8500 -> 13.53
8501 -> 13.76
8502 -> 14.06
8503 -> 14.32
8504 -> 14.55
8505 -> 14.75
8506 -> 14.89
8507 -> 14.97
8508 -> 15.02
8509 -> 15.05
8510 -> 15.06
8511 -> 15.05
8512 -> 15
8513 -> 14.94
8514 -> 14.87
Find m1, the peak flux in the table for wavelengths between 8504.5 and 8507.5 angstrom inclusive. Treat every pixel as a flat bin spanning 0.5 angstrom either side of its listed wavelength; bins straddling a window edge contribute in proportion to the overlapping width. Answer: 14.97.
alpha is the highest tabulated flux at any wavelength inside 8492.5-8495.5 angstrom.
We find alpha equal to 15.06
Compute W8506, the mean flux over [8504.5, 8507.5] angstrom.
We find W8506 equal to 14.9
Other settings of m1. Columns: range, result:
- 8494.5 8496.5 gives 14.33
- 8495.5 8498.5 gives 13.94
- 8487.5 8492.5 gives 15.27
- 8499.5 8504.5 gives 14.55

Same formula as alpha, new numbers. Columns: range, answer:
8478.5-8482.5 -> 15.42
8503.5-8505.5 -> 14.75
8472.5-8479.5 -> 15.41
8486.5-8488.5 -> 15.12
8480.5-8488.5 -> 15.44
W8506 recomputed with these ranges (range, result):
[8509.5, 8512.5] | 15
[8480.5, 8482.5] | 15.4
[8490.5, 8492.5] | 15.3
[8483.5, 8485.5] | 15.4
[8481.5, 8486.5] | 15.4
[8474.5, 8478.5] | 15.3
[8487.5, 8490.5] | 15.2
